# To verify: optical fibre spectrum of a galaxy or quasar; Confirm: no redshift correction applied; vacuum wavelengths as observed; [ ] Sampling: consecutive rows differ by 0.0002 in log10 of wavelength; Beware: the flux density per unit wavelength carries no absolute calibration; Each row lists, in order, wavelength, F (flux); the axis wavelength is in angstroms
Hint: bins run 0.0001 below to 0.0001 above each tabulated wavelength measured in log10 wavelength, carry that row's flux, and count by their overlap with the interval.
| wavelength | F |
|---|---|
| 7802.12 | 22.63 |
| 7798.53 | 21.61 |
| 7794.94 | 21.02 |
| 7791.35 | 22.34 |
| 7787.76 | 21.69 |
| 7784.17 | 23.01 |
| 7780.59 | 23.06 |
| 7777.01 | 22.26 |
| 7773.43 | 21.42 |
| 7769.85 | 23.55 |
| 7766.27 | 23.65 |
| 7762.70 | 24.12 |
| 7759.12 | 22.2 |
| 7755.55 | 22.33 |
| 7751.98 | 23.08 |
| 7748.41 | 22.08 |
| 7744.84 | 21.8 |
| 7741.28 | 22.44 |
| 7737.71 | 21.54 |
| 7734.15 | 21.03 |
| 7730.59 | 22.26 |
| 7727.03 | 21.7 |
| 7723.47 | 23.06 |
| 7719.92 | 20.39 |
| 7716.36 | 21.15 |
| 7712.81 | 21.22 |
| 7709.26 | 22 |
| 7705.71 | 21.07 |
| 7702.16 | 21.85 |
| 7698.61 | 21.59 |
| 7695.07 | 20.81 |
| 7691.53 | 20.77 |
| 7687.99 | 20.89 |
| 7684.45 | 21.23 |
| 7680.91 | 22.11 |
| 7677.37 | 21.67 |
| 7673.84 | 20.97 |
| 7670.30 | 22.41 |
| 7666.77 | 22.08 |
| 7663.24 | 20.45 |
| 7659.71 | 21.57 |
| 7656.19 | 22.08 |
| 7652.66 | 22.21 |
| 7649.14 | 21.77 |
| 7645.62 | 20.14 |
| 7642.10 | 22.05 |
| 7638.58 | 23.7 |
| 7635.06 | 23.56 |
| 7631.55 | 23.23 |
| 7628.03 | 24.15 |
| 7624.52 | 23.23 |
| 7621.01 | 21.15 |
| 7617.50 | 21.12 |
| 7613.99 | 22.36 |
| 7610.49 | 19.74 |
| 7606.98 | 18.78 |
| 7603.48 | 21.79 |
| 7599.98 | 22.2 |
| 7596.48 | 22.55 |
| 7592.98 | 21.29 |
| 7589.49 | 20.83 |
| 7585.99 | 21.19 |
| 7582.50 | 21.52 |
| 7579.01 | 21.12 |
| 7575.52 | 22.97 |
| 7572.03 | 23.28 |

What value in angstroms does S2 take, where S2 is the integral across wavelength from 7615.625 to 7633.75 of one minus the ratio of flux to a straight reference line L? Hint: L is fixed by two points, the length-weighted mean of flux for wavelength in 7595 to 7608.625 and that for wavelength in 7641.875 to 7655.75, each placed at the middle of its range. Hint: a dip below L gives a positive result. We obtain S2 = -1.0 angstroms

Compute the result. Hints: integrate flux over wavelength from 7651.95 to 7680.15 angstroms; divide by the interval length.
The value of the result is 21.7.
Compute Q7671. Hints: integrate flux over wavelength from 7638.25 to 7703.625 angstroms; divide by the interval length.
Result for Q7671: 21.6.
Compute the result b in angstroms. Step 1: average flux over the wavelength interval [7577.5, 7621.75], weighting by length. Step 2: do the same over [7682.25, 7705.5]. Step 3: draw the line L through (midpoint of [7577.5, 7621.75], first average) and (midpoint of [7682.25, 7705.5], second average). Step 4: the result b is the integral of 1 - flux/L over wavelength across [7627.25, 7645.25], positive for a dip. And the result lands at -1.6 angstroms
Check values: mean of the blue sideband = 21.2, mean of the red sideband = 21.2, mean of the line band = 23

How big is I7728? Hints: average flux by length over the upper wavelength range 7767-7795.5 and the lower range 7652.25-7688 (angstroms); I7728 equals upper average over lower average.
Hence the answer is 1.04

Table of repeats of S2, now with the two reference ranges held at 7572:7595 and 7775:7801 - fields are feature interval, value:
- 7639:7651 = 0.1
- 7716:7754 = 0.2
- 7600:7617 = 0.7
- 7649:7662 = 0.0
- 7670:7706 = 0.9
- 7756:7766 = -0.5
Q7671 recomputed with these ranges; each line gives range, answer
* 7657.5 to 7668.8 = 21.4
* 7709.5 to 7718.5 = 21.3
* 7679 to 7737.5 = 21.4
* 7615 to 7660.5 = 22.3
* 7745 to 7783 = 22.7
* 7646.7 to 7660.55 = 21.9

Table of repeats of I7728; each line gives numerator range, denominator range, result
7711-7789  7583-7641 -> 1.01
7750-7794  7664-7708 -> 1.06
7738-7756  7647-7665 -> 1.03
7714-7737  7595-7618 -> 1.02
